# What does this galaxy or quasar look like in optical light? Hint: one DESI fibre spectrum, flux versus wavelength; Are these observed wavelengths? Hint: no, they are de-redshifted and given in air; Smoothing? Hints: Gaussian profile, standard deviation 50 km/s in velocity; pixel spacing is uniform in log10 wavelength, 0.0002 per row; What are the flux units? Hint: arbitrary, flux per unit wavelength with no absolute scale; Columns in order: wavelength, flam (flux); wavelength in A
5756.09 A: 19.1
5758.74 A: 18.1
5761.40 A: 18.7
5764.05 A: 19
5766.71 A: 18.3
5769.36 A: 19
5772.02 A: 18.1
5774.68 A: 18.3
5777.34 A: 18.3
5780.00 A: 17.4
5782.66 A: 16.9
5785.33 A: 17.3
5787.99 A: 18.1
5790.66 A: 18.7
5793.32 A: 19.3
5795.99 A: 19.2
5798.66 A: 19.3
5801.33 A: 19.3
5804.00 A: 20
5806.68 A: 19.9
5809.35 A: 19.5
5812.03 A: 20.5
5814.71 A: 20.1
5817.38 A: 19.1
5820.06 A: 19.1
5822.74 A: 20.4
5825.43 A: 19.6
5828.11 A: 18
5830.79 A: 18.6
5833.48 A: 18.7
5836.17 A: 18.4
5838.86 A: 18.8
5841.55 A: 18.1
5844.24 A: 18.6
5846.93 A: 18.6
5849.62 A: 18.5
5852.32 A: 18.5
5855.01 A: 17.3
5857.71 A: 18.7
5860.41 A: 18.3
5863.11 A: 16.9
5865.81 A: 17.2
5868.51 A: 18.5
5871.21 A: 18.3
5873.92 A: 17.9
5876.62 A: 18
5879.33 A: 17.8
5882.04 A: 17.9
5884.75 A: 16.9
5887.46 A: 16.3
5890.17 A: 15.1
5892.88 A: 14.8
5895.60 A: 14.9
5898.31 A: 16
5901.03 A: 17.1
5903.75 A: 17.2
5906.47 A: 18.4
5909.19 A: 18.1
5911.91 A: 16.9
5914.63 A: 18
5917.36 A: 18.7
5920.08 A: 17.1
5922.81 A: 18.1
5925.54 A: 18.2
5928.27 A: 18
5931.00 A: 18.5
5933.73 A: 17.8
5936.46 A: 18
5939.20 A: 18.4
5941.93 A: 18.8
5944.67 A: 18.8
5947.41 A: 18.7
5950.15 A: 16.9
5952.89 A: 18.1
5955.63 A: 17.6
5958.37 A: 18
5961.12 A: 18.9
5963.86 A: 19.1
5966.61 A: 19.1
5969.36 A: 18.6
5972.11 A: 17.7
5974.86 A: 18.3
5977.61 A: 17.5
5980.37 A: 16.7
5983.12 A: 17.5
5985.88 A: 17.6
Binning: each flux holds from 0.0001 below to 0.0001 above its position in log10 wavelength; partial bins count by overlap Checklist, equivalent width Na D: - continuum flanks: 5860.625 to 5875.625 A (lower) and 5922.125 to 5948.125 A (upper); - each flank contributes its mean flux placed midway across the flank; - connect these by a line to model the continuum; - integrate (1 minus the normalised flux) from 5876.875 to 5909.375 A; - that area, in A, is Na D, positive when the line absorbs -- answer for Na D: 2.4 A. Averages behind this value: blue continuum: 17.8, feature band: 16.7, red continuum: 18.3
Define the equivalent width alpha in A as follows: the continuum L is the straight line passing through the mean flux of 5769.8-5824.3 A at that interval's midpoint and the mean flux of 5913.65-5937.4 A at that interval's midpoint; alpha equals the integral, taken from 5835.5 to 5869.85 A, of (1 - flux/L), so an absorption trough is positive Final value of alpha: 0.7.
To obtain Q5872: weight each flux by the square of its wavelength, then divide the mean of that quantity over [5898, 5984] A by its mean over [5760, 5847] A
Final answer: 1.00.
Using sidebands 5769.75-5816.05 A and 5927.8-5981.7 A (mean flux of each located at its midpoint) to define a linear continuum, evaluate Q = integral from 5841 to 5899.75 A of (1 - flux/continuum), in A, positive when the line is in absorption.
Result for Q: 3.6 A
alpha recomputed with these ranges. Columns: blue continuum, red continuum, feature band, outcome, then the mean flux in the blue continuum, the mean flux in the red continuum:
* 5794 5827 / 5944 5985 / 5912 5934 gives 0.6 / 19.6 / 18.1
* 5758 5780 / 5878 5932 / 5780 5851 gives -3.6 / 18.4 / 17.2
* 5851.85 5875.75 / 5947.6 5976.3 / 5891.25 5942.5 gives 1.7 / 17.9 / 18.3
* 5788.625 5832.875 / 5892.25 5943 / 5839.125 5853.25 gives 0.2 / 19.4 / 17.6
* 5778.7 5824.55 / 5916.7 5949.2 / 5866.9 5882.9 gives 0.5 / 19.1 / 18.2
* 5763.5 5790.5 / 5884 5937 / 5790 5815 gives -2.3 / 18.1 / 17.2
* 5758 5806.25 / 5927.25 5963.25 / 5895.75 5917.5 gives 1.1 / 18.5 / 18.2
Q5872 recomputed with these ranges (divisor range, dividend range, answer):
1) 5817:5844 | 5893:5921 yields 0.93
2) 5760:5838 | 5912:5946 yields 1.01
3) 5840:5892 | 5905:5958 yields 1.04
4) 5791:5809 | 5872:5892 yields 0.90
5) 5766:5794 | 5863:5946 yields 1.01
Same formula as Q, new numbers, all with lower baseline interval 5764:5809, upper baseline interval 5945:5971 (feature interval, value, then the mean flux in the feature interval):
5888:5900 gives 2.0 A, 15.3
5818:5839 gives -0.5 A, 19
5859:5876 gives 0.6 A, 17.9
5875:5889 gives 0.8 A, 17.4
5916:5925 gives 0.2 A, 18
